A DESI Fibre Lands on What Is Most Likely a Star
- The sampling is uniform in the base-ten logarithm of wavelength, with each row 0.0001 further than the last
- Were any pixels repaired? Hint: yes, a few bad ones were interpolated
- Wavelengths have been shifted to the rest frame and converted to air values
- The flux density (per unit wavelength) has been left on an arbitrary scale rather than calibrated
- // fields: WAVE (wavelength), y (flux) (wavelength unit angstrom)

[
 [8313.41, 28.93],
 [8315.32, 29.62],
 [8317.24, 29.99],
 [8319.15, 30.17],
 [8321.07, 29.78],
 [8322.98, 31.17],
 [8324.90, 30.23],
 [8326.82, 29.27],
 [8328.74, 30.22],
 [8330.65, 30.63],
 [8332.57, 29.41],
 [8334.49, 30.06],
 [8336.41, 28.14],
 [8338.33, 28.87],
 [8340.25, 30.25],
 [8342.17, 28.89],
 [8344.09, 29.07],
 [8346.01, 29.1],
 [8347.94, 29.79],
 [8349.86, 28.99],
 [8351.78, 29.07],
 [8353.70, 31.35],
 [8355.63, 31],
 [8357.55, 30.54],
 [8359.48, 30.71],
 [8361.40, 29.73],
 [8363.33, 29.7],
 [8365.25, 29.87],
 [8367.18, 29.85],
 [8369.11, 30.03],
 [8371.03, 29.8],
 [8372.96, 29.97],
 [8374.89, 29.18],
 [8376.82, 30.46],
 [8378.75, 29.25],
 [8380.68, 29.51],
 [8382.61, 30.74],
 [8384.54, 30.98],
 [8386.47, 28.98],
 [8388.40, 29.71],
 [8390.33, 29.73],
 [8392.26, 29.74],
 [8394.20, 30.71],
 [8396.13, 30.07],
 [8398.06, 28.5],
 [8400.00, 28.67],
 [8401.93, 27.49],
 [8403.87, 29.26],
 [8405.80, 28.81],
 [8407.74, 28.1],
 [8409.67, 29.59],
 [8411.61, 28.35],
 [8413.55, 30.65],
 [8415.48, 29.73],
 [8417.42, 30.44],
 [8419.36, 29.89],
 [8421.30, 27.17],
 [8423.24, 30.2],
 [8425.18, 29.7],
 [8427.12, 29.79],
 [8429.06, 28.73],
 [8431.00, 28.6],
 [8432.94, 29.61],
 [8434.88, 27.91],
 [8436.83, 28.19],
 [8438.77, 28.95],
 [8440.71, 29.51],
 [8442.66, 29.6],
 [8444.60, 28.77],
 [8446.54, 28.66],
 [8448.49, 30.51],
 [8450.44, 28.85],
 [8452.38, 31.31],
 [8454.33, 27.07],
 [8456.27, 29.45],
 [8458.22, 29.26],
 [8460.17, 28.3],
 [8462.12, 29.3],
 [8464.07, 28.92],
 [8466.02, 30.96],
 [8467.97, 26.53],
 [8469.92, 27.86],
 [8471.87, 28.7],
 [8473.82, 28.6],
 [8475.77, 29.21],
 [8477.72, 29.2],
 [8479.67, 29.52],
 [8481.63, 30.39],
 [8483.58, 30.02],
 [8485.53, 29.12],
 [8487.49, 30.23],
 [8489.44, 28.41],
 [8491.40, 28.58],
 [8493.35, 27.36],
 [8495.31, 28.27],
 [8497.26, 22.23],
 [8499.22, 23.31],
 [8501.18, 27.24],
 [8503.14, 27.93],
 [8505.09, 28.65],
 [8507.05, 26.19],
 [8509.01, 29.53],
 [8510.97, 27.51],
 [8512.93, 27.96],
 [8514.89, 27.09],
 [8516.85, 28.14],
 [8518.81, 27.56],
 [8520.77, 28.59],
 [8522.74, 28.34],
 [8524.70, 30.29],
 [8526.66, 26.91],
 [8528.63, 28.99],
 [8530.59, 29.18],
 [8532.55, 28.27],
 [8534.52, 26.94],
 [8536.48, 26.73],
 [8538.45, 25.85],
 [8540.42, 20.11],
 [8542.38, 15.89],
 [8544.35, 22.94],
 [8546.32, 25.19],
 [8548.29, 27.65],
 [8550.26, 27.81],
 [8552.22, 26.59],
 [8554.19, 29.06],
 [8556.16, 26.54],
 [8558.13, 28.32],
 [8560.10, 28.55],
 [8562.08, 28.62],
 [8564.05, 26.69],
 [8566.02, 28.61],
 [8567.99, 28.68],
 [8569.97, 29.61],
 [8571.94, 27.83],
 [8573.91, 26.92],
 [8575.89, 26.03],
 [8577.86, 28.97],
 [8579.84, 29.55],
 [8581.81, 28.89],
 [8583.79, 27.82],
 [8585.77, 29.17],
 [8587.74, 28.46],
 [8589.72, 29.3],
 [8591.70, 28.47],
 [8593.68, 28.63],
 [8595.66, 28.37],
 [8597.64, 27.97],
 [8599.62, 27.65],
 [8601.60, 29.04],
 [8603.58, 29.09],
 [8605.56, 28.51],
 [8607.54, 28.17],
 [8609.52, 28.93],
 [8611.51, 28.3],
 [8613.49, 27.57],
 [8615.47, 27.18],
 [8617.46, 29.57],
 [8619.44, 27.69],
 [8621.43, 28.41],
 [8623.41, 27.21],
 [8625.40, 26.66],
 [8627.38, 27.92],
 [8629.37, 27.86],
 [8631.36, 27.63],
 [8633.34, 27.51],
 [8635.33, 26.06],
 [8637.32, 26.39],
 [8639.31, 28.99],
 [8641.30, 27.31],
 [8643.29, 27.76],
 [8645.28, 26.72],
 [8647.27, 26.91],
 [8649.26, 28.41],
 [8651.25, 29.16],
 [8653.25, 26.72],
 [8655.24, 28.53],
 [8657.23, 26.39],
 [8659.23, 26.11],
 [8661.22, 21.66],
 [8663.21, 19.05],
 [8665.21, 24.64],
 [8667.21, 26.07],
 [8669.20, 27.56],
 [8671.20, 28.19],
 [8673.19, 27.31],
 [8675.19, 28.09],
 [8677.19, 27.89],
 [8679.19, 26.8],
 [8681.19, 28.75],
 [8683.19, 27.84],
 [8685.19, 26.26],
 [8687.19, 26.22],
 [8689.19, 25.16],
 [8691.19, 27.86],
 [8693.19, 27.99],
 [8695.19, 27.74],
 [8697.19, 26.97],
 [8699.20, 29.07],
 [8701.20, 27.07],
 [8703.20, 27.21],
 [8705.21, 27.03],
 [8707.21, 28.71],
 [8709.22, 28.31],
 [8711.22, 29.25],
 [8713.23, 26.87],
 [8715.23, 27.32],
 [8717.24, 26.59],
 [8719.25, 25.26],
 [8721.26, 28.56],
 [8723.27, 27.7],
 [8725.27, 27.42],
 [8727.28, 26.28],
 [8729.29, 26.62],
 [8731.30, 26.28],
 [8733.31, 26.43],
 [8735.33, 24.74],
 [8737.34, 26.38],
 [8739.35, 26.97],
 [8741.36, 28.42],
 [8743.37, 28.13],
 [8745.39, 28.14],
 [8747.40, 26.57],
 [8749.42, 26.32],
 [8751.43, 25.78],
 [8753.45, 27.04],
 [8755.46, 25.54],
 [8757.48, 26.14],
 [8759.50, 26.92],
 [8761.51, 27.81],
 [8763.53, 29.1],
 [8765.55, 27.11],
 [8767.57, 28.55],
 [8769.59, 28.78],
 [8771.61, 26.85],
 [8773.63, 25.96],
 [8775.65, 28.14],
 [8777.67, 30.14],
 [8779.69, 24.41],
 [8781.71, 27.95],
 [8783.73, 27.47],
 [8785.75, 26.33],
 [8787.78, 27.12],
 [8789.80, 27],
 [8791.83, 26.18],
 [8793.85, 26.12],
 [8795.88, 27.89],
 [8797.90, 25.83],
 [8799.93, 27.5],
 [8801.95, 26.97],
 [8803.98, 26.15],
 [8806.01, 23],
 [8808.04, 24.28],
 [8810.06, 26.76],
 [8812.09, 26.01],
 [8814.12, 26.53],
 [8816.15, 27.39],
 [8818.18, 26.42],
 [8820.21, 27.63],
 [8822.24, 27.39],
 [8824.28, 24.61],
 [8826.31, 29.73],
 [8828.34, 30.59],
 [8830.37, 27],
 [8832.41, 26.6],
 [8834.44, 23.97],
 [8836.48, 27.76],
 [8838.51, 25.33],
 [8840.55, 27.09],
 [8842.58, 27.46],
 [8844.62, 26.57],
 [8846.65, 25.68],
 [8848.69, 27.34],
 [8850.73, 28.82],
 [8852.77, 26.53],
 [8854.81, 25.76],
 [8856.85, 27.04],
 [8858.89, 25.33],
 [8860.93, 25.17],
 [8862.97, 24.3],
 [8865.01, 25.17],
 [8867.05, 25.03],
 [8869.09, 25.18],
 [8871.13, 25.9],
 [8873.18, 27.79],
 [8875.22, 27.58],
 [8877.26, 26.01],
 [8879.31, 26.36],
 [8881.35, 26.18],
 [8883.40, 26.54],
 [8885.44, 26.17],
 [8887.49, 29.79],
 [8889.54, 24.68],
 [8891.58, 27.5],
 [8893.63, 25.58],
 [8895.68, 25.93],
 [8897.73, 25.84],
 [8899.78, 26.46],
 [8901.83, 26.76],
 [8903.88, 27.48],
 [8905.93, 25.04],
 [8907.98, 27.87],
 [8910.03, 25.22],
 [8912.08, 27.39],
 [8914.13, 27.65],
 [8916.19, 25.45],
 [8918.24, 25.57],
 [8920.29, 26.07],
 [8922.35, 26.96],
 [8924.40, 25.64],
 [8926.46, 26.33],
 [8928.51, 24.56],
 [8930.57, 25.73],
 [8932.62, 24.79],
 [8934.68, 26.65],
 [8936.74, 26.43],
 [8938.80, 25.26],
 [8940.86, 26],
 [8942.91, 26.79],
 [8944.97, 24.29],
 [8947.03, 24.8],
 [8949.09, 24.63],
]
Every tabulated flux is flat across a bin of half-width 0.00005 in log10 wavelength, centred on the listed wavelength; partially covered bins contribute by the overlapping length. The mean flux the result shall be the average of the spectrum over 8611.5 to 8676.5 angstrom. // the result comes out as 27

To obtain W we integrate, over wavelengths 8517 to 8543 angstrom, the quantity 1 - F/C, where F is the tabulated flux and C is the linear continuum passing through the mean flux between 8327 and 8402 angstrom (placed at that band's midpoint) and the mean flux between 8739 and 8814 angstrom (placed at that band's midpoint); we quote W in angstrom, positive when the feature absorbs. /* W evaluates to 1.8 angstrom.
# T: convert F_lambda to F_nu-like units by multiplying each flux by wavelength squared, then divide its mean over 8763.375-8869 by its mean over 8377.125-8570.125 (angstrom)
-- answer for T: 1.02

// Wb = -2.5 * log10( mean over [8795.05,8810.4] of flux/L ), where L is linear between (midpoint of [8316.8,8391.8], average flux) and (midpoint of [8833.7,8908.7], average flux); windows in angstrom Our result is 0.03 mag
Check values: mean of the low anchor 29.9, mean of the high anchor 26.4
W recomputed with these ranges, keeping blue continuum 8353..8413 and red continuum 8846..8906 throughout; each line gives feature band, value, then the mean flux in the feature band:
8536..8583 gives 2.86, 26.7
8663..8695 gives 0.97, 26.8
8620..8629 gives 0.15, 27.6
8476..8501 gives 0.78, 28.1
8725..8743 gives 0.43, 26.6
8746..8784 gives -0.17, 27.2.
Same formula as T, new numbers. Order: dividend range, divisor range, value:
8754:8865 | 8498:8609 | 1.03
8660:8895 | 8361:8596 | 1.01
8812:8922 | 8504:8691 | 1.03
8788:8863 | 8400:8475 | 1.00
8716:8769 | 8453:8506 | 1.01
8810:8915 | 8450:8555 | 1.04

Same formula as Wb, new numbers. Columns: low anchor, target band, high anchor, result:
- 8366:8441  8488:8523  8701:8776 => 0.051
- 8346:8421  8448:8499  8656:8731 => 0.007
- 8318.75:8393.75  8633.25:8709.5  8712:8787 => 0.026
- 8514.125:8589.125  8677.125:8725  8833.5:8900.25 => -0.024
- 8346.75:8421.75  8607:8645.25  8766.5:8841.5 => 0.013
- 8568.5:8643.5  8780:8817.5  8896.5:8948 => 0.017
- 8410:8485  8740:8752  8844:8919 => -0.002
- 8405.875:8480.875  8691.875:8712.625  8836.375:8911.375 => -0.018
